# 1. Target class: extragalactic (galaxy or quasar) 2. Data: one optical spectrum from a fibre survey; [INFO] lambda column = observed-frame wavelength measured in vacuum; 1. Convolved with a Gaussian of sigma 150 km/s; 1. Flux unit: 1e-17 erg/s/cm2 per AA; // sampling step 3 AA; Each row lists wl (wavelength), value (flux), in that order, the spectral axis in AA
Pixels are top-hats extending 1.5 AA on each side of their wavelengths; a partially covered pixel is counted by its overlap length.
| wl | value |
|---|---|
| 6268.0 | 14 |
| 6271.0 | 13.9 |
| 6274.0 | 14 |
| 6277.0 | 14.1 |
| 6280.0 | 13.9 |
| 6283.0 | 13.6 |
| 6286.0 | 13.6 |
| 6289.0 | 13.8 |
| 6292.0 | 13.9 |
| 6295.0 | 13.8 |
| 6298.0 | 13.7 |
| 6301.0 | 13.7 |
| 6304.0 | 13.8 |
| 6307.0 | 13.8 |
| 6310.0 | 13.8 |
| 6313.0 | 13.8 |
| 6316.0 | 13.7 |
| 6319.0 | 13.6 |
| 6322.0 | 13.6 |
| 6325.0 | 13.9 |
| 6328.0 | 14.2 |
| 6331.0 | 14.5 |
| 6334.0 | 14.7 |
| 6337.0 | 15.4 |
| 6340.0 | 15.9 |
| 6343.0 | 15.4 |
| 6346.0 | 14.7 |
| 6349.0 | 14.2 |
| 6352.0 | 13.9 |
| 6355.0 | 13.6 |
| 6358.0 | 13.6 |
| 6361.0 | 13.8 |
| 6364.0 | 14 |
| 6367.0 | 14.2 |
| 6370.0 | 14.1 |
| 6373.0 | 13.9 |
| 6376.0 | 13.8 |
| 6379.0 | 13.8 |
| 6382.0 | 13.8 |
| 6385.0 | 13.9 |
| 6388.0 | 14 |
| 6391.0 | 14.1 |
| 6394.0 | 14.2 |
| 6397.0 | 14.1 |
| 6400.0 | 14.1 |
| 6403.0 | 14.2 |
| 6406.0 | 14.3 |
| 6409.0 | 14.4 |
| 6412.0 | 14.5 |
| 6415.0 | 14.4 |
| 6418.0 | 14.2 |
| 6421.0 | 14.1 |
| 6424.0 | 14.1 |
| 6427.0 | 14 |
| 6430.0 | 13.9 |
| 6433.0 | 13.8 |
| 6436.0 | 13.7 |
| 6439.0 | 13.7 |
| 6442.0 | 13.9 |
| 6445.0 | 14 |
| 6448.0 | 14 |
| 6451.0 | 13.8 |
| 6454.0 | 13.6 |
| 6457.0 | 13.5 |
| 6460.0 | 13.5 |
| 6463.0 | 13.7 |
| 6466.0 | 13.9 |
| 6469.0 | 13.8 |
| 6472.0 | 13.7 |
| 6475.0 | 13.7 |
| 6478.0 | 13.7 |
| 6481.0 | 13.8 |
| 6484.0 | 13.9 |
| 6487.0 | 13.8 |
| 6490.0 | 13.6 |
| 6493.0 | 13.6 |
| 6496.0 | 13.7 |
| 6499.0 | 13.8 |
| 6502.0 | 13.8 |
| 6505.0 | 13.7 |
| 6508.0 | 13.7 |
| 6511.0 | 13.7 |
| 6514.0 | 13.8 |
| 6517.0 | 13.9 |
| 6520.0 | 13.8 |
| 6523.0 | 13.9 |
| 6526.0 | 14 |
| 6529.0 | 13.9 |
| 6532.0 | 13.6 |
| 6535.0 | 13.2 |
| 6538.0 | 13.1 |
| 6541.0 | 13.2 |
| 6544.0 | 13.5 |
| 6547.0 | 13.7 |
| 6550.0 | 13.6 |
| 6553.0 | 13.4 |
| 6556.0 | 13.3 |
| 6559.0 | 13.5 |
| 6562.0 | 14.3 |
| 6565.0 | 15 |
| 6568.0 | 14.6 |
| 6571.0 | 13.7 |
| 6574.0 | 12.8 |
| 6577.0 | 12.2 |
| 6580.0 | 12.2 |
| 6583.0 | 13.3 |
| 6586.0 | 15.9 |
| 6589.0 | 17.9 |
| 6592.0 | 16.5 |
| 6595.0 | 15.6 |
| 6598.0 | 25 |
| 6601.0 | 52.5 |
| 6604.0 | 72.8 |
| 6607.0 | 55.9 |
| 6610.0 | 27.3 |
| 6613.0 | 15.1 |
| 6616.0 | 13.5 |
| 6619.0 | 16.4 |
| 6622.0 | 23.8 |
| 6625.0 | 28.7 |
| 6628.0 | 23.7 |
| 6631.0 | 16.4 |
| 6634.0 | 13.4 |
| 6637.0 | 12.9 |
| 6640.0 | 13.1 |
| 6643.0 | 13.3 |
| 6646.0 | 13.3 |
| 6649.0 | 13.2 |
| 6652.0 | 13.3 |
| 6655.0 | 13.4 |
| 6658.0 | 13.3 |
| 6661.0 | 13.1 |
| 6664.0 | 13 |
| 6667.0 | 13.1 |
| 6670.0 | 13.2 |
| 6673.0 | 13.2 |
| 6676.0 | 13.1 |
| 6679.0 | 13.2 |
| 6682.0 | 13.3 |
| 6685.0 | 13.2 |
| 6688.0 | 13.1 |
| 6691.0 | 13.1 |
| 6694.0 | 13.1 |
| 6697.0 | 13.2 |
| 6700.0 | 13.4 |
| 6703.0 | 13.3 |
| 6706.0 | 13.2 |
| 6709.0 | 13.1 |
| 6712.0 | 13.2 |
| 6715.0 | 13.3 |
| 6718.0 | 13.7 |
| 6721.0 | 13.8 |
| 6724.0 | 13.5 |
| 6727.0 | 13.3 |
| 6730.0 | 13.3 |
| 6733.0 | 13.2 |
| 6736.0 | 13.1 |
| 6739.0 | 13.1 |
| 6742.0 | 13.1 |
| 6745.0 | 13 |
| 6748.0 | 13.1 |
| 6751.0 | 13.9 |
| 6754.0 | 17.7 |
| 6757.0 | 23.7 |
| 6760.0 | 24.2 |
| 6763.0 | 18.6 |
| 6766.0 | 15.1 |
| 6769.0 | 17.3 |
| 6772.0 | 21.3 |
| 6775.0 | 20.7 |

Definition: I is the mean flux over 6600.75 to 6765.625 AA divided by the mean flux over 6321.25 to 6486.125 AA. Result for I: 1.22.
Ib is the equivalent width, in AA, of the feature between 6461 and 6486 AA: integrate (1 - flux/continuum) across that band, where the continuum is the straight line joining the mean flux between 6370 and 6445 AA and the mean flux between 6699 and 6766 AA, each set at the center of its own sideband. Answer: 0.7 AA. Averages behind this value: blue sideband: 14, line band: 13.8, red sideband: 14.7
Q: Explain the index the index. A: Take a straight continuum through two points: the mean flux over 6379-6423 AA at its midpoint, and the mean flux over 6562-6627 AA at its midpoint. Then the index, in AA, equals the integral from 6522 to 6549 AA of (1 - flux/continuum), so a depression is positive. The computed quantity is 9.1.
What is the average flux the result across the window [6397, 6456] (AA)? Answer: 14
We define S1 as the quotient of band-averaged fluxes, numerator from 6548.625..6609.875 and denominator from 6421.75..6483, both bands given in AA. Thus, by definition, 1.6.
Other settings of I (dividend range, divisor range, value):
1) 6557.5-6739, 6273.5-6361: 1.21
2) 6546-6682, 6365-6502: 1.31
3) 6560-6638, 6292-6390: 1.56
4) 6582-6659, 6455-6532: 1.60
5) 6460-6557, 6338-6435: 0.97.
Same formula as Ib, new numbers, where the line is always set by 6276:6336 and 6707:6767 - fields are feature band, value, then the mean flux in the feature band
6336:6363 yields -0.9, 14.5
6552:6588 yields 1.9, 13.7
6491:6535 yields 1.9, 13.8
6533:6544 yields 0.9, 13.2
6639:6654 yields 1.5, 13.2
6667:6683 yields 1.7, 13.2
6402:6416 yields -0.2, 14.4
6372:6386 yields 0.2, 13.8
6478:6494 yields 0.7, 13.7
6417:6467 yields 1.3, 13.8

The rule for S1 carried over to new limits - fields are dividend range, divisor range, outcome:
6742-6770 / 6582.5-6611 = 0.54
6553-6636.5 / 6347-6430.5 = 1.52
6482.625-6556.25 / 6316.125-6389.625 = 0.96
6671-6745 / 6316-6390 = 0.93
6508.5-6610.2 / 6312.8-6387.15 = 1.31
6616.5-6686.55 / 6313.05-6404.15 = 1.06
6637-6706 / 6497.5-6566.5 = 0.96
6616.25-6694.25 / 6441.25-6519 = 1.08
